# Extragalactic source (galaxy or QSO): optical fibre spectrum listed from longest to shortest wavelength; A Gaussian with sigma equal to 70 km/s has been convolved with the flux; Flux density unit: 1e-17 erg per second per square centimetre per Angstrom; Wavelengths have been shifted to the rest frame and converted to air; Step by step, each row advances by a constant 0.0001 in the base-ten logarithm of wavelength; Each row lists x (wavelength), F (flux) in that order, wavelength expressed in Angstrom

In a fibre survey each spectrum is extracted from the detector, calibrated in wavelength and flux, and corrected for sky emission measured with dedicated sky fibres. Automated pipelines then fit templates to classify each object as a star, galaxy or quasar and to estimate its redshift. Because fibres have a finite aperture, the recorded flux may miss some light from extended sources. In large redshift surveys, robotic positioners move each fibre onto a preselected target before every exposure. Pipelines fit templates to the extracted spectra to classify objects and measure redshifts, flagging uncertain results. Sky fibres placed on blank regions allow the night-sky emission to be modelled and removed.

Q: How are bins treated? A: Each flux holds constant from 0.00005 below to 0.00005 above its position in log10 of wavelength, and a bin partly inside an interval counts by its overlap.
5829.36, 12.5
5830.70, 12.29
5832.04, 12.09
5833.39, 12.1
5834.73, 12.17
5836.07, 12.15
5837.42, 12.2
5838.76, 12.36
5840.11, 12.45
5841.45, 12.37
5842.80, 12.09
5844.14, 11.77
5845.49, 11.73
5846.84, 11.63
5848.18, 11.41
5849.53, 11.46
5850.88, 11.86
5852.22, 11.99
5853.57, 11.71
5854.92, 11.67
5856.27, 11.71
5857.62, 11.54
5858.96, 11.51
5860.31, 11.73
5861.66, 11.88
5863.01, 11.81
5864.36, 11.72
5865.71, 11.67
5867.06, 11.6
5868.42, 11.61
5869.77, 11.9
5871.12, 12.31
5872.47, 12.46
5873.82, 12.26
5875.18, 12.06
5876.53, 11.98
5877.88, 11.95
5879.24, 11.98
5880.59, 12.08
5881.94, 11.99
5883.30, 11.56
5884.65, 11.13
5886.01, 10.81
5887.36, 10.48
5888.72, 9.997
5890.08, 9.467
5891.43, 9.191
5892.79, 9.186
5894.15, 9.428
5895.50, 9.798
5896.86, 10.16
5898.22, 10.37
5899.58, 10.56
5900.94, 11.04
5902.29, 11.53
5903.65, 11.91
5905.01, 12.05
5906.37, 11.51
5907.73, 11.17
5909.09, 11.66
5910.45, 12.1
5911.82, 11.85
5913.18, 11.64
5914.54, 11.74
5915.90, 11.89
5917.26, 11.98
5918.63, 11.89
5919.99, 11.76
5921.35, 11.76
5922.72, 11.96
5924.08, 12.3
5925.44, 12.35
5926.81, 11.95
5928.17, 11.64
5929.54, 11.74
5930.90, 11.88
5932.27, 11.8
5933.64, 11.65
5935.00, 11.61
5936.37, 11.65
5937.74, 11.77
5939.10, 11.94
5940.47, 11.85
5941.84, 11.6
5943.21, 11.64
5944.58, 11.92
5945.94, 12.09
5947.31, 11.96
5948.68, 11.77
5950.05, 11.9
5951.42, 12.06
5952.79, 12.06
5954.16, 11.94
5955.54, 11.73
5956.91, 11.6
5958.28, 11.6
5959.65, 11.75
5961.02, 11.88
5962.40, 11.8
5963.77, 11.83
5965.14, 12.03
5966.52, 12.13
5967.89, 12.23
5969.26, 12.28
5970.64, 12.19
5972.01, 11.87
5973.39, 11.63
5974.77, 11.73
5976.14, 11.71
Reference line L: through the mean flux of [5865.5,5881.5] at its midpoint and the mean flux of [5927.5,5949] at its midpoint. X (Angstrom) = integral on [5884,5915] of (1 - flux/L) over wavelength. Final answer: 2.86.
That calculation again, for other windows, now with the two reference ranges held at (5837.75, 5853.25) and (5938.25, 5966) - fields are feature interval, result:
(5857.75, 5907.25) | 2.7 Angstrom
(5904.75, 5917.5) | 0.1 Angstrom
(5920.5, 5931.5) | -0.1 Angstrom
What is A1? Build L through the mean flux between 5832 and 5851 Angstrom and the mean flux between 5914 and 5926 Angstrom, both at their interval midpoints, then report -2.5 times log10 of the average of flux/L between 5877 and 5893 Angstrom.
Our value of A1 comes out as 0.104 mag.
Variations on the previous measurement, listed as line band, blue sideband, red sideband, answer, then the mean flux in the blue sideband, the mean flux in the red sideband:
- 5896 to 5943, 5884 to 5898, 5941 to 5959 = -0.075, 9.97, 11.8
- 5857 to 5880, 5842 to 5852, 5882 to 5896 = -0.091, 11.7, 10.2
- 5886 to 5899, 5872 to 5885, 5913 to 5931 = 0.210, 12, 11.9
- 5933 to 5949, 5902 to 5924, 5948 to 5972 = 0.007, 11.8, 11.9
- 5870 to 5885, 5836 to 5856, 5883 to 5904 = -0.105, 11.9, 10.4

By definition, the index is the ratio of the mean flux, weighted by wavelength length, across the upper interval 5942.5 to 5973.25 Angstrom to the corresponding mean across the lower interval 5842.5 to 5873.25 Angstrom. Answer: 1.01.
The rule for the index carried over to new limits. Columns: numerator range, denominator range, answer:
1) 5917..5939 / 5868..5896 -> 1.07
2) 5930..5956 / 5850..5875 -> 1.00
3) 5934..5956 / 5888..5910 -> 1.12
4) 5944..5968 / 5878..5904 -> 1.11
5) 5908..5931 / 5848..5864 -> 1.01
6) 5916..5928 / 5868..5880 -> 0.99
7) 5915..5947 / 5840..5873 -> 1.00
